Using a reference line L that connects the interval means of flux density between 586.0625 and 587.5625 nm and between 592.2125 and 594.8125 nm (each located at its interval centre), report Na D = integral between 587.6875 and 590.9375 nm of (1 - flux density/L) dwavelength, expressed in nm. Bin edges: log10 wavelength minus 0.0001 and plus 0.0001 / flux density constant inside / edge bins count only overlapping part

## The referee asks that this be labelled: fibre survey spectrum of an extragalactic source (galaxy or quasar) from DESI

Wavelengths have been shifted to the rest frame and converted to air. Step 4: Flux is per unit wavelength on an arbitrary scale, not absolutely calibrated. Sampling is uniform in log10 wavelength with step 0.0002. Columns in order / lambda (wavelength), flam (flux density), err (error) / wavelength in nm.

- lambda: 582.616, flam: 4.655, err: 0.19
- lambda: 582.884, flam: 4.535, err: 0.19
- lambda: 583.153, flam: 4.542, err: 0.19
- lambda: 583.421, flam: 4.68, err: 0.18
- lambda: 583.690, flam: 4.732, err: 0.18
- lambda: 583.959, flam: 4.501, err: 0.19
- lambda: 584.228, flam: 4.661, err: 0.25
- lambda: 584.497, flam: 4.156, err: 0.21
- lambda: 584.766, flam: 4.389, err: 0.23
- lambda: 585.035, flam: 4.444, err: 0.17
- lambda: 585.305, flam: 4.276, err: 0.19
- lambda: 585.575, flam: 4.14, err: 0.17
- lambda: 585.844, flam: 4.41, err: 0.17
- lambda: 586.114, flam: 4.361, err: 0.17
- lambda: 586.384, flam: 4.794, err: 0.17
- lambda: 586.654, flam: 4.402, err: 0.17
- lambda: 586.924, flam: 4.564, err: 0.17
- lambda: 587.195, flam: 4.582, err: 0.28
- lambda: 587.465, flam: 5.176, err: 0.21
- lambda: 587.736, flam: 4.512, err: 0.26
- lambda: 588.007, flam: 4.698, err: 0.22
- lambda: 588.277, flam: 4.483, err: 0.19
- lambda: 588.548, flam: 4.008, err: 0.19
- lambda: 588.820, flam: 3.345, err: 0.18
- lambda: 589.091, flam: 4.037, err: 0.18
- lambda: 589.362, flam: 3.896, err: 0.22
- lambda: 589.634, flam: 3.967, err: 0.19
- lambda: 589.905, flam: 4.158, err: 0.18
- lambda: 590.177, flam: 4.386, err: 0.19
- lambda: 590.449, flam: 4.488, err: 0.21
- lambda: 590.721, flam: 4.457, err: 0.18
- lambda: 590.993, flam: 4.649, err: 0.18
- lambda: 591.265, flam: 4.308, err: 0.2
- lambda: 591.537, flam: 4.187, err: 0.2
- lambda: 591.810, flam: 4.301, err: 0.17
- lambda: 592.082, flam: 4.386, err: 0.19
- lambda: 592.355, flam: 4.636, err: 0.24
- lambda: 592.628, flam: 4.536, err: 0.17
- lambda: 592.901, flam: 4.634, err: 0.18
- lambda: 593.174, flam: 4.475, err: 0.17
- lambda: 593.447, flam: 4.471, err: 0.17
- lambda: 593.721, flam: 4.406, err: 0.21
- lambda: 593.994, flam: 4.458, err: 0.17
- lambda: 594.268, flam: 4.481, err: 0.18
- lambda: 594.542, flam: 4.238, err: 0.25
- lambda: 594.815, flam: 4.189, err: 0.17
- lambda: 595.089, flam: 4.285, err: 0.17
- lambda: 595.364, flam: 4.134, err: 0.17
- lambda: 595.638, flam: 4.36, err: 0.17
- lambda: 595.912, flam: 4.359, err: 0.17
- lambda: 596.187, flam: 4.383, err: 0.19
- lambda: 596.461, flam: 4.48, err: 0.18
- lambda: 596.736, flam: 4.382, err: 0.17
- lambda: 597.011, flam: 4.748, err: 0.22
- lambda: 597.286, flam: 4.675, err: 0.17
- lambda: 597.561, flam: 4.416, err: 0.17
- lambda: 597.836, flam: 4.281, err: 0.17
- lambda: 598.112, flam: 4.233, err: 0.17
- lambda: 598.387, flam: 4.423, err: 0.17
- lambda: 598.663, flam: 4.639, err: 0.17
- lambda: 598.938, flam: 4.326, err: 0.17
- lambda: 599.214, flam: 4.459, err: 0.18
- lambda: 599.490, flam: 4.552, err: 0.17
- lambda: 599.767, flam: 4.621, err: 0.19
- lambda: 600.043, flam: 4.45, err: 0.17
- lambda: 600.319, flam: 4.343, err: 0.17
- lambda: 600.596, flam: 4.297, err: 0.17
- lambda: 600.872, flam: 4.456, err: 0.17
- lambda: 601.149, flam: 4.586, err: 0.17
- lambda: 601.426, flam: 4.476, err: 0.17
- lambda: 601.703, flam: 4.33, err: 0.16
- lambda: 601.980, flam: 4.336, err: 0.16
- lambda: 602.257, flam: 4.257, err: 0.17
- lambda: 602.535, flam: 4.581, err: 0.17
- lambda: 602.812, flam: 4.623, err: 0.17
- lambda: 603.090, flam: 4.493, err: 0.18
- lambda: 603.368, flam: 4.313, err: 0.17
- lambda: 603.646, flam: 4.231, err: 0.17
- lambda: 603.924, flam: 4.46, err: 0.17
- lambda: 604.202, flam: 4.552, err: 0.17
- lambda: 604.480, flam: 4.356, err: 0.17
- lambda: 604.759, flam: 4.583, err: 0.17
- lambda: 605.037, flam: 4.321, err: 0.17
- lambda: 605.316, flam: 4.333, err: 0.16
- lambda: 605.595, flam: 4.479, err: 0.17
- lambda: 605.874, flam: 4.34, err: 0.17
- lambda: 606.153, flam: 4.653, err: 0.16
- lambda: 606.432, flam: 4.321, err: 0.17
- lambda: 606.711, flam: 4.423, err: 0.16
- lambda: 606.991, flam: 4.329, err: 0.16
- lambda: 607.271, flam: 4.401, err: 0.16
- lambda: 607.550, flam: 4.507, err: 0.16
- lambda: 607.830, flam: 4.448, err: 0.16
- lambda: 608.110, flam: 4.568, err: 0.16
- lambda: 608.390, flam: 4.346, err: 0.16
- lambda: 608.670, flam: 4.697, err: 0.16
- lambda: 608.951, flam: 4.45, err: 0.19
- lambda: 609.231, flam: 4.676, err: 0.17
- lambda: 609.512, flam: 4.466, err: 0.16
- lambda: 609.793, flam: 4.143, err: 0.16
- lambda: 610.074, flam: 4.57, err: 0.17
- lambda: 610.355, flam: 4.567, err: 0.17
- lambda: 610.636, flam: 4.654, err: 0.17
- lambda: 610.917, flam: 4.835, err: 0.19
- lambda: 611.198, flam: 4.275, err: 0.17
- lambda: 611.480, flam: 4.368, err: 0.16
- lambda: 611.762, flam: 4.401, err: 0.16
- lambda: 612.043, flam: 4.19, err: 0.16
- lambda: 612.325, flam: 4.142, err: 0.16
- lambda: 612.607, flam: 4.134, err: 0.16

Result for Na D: 0.266 nm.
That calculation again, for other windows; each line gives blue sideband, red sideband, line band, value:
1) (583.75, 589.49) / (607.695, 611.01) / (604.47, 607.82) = 0.063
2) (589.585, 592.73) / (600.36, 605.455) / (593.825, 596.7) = 0.037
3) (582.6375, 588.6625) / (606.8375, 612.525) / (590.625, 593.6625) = 0.023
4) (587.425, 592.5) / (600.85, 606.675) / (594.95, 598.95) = -0.038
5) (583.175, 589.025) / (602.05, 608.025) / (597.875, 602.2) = 0.004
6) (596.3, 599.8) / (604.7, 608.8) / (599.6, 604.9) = 0.026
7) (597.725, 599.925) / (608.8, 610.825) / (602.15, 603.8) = 0.018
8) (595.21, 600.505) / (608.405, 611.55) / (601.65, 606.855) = 0.063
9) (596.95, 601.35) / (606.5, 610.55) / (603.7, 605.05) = 0.004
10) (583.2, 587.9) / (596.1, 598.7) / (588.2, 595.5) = 0.313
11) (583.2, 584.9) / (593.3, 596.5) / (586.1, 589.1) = 0.024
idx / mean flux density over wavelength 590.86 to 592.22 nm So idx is 4.37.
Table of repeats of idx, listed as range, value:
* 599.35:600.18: 4.54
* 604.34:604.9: 4.47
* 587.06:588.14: 4.74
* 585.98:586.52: 4.58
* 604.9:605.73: 4.37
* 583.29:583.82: 4.7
